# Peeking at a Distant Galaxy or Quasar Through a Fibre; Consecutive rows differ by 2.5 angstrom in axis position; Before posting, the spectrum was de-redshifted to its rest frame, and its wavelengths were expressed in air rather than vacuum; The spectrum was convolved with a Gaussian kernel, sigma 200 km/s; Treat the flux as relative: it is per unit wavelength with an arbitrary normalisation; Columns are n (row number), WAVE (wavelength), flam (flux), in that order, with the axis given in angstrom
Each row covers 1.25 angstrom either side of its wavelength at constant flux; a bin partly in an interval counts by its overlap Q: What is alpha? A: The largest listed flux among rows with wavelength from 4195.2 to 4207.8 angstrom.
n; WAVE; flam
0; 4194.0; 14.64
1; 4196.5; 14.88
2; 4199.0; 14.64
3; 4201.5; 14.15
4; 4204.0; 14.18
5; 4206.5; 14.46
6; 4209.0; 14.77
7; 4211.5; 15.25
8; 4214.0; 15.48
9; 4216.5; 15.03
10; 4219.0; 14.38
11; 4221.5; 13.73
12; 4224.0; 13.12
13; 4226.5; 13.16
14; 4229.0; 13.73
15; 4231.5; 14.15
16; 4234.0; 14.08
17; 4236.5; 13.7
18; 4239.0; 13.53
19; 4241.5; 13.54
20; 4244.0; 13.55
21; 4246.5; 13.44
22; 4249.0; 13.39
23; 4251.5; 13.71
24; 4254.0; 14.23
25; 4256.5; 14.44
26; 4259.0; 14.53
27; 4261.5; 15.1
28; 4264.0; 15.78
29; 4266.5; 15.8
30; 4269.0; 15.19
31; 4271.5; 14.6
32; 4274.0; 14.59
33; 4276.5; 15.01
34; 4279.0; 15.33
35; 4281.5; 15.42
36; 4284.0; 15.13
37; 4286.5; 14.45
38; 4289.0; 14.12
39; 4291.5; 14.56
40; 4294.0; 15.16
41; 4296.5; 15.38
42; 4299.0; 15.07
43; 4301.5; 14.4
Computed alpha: 14.88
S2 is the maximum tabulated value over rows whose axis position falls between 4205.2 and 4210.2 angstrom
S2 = 14.77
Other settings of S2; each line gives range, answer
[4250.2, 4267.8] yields 15.8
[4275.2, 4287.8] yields 15.42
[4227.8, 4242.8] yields 14.15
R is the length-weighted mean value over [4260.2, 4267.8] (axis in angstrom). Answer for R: 15.6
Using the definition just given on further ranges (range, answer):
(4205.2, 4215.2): 15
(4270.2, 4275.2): 14.6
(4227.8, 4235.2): 14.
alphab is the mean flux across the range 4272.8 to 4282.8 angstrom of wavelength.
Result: 15.1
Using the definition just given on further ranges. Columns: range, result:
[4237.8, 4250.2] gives 13.5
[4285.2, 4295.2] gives 14.6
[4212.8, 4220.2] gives 15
